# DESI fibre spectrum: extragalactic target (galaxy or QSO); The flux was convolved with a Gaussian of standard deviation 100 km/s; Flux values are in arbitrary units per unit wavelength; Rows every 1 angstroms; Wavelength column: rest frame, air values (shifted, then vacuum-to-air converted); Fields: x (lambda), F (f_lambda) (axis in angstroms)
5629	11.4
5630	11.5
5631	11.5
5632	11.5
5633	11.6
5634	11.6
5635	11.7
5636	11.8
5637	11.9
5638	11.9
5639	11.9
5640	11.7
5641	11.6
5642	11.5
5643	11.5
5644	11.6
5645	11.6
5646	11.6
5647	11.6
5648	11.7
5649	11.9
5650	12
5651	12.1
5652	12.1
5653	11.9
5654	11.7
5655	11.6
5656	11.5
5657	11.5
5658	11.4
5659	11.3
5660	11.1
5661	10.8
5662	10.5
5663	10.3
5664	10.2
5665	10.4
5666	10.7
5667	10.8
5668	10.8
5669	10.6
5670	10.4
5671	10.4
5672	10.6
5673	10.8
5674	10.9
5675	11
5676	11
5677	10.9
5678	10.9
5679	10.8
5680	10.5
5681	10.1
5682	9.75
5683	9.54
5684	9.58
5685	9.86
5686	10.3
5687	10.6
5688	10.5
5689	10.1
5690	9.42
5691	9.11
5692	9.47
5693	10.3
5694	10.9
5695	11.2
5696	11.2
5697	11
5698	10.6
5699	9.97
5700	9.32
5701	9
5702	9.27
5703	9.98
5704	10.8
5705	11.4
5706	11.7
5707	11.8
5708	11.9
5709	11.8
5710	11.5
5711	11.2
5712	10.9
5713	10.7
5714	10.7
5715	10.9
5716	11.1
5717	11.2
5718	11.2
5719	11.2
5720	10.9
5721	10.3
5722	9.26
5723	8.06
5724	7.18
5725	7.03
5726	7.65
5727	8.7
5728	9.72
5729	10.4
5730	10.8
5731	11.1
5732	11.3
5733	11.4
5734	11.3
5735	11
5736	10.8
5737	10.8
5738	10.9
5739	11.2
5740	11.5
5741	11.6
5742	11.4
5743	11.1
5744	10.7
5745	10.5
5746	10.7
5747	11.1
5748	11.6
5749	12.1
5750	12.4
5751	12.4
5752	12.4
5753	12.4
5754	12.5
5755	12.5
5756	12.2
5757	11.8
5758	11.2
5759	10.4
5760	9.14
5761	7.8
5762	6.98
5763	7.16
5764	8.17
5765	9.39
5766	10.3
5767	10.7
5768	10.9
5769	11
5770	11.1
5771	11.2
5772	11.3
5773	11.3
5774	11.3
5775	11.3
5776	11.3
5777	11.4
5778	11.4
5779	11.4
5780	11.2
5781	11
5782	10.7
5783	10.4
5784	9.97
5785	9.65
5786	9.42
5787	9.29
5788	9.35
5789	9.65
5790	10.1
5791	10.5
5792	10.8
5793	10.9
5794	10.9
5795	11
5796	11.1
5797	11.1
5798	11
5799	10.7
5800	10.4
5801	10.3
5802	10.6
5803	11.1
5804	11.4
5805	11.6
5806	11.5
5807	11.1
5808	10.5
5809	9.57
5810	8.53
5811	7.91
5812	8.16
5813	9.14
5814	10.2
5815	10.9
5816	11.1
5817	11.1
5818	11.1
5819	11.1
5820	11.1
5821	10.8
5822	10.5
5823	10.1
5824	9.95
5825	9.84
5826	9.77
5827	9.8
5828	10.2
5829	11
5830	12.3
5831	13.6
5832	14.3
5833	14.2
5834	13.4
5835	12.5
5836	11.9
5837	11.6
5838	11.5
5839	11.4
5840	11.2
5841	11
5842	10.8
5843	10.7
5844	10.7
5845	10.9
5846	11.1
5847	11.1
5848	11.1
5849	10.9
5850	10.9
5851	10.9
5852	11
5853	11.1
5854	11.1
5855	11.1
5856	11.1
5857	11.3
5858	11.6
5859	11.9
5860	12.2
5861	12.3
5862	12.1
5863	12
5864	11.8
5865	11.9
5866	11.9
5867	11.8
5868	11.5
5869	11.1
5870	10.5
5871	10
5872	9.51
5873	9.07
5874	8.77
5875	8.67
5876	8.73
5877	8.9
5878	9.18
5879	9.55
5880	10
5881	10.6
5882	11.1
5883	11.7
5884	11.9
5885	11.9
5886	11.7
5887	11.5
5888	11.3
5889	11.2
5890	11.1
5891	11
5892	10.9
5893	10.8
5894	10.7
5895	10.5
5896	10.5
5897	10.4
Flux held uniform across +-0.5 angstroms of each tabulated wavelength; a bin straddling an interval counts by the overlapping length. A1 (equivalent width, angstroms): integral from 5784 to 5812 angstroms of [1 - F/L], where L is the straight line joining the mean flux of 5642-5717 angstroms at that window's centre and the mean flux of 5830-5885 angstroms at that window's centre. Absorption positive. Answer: 1.9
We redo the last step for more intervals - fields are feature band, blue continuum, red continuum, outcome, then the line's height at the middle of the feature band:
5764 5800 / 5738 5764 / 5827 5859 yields 1.6 angstroms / 11.1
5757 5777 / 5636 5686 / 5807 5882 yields 1.4 angstroms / 10.9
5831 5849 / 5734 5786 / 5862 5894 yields -1.7 angstroms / 10.8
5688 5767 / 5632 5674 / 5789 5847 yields 4.2 angstroms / 11.1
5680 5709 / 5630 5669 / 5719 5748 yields 1.3 angstroms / 10.8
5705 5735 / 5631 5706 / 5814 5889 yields 1.3 angstroms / 10.9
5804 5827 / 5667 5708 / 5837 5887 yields 1.1 angstroms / 10.8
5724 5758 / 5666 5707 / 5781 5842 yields -1.4 angstroms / 10.6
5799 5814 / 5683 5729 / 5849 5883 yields 0.6 angstroms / 10.6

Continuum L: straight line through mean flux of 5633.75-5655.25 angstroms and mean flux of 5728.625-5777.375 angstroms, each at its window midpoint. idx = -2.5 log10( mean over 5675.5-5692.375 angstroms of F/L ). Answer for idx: 0.13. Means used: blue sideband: 11.8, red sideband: 10.9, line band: 10.1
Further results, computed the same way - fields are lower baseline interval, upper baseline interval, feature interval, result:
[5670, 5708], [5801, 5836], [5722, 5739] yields 0.07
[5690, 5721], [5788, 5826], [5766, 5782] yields -0.06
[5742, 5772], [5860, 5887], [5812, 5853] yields -0.04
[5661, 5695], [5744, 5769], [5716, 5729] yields 0.12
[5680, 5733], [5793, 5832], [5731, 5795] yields -0.03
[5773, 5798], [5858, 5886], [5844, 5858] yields -0.03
